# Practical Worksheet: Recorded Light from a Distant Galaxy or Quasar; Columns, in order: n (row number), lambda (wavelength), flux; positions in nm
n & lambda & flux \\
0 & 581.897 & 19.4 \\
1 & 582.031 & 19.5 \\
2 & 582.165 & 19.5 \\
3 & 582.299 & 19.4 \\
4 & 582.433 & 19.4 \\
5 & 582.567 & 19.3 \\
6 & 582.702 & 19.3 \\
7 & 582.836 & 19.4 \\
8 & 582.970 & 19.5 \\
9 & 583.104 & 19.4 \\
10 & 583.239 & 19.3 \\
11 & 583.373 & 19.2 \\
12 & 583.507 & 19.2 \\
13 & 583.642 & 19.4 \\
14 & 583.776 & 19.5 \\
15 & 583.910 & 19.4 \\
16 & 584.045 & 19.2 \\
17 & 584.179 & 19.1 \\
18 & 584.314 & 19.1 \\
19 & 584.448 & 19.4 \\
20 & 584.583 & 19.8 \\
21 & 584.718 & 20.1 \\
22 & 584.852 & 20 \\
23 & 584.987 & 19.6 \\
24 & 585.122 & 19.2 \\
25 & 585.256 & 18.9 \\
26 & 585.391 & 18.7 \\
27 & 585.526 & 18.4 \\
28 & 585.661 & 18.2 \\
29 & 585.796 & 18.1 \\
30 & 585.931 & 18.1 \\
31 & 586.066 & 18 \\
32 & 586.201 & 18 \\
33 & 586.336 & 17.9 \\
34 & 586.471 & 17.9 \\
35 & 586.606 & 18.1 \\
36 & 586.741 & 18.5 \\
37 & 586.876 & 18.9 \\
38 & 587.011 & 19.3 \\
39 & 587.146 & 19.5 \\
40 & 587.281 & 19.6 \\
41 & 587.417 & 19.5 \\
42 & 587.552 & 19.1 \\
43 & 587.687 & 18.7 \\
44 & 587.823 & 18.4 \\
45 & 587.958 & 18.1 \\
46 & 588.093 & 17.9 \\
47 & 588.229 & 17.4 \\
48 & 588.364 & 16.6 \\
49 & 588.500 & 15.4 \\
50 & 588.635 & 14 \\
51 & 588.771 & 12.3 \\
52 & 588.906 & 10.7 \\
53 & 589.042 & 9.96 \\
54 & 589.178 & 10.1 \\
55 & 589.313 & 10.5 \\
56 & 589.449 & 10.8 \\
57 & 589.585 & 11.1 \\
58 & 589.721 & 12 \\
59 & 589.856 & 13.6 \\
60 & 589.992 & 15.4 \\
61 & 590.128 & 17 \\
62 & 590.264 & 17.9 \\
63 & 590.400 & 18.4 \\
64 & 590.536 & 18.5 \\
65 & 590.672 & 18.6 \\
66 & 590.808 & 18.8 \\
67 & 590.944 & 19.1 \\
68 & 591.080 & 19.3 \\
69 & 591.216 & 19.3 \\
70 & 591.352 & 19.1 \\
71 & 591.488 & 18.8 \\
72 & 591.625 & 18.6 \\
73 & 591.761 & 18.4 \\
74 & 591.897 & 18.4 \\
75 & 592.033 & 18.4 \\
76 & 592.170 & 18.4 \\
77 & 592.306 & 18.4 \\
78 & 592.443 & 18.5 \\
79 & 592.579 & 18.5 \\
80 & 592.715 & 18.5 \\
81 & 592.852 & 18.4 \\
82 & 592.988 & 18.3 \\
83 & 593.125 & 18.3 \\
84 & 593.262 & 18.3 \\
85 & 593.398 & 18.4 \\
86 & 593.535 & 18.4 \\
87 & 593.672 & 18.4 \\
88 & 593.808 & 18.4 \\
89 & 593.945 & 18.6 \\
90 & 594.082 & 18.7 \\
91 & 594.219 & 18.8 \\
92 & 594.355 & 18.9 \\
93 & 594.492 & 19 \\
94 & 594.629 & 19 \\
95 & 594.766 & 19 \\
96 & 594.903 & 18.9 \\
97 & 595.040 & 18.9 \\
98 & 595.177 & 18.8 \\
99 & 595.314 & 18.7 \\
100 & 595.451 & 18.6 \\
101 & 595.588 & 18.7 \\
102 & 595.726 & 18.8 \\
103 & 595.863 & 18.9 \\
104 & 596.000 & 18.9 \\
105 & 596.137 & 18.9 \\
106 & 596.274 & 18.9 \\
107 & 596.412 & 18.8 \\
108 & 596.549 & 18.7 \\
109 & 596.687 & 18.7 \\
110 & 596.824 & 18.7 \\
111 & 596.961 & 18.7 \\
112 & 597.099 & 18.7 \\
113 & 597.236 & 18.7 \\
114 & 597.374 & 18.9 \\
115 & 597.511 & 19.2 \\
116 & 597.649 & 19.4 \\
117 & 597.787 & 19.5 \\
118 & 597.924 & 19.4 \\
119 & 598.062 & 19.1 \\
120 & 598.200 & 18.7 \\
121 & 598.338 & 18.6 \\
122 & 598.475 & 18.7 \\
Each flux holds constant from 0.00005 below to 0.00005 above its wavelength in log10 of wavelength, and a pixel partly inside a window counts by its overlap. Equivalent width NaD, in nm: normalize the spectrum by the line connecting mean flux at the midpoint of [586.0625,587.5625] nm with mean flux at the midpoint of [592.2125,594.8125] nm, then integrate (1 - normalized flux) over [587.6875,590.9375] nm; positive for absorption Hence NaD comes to 0.62 nm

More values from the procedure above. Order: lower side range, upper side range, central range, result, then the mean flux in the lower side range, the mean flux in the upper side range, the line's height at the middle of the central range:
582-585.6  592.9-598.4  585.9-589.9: 0.66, 19.3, 18.8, 19.1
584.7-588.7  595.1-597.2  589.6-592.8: 0.13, 18.3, 18.8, 18.5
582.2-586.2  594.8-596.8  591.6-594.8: 0.06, 19.1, 18.8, 18.9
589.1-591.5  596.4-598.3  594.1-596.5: -0.10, 15.9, 18.9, 18.1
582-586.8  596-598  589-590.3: 0.43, 19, 18.9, 19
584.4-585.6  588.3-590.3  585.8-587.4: -0.15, 19.3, 13.1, 17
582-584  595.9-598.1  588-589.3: 0.37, 19.4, 18.9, 19.2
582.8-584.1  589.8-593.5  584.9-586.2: 0.03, 19.4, 18.2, 19.1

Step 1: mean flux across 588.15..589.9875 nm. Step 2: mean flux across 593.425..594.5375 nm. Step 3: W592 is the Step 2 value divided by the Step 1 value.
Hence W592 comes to 1.46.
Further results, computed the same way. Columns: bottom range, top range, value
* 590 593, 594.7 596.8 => 1.02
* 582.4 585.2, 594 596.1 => 0.97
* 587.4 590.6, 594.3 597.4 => 1.25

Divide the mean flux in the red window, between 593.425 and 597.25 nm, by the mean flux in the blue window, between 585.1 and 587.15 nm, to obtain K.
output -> 1.02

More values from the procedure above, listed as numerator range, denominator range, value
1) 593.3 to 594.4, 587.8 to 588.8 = 1.14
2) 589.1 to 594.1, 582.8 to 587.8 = 0.91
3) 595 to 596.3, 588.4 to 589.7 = 1.60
